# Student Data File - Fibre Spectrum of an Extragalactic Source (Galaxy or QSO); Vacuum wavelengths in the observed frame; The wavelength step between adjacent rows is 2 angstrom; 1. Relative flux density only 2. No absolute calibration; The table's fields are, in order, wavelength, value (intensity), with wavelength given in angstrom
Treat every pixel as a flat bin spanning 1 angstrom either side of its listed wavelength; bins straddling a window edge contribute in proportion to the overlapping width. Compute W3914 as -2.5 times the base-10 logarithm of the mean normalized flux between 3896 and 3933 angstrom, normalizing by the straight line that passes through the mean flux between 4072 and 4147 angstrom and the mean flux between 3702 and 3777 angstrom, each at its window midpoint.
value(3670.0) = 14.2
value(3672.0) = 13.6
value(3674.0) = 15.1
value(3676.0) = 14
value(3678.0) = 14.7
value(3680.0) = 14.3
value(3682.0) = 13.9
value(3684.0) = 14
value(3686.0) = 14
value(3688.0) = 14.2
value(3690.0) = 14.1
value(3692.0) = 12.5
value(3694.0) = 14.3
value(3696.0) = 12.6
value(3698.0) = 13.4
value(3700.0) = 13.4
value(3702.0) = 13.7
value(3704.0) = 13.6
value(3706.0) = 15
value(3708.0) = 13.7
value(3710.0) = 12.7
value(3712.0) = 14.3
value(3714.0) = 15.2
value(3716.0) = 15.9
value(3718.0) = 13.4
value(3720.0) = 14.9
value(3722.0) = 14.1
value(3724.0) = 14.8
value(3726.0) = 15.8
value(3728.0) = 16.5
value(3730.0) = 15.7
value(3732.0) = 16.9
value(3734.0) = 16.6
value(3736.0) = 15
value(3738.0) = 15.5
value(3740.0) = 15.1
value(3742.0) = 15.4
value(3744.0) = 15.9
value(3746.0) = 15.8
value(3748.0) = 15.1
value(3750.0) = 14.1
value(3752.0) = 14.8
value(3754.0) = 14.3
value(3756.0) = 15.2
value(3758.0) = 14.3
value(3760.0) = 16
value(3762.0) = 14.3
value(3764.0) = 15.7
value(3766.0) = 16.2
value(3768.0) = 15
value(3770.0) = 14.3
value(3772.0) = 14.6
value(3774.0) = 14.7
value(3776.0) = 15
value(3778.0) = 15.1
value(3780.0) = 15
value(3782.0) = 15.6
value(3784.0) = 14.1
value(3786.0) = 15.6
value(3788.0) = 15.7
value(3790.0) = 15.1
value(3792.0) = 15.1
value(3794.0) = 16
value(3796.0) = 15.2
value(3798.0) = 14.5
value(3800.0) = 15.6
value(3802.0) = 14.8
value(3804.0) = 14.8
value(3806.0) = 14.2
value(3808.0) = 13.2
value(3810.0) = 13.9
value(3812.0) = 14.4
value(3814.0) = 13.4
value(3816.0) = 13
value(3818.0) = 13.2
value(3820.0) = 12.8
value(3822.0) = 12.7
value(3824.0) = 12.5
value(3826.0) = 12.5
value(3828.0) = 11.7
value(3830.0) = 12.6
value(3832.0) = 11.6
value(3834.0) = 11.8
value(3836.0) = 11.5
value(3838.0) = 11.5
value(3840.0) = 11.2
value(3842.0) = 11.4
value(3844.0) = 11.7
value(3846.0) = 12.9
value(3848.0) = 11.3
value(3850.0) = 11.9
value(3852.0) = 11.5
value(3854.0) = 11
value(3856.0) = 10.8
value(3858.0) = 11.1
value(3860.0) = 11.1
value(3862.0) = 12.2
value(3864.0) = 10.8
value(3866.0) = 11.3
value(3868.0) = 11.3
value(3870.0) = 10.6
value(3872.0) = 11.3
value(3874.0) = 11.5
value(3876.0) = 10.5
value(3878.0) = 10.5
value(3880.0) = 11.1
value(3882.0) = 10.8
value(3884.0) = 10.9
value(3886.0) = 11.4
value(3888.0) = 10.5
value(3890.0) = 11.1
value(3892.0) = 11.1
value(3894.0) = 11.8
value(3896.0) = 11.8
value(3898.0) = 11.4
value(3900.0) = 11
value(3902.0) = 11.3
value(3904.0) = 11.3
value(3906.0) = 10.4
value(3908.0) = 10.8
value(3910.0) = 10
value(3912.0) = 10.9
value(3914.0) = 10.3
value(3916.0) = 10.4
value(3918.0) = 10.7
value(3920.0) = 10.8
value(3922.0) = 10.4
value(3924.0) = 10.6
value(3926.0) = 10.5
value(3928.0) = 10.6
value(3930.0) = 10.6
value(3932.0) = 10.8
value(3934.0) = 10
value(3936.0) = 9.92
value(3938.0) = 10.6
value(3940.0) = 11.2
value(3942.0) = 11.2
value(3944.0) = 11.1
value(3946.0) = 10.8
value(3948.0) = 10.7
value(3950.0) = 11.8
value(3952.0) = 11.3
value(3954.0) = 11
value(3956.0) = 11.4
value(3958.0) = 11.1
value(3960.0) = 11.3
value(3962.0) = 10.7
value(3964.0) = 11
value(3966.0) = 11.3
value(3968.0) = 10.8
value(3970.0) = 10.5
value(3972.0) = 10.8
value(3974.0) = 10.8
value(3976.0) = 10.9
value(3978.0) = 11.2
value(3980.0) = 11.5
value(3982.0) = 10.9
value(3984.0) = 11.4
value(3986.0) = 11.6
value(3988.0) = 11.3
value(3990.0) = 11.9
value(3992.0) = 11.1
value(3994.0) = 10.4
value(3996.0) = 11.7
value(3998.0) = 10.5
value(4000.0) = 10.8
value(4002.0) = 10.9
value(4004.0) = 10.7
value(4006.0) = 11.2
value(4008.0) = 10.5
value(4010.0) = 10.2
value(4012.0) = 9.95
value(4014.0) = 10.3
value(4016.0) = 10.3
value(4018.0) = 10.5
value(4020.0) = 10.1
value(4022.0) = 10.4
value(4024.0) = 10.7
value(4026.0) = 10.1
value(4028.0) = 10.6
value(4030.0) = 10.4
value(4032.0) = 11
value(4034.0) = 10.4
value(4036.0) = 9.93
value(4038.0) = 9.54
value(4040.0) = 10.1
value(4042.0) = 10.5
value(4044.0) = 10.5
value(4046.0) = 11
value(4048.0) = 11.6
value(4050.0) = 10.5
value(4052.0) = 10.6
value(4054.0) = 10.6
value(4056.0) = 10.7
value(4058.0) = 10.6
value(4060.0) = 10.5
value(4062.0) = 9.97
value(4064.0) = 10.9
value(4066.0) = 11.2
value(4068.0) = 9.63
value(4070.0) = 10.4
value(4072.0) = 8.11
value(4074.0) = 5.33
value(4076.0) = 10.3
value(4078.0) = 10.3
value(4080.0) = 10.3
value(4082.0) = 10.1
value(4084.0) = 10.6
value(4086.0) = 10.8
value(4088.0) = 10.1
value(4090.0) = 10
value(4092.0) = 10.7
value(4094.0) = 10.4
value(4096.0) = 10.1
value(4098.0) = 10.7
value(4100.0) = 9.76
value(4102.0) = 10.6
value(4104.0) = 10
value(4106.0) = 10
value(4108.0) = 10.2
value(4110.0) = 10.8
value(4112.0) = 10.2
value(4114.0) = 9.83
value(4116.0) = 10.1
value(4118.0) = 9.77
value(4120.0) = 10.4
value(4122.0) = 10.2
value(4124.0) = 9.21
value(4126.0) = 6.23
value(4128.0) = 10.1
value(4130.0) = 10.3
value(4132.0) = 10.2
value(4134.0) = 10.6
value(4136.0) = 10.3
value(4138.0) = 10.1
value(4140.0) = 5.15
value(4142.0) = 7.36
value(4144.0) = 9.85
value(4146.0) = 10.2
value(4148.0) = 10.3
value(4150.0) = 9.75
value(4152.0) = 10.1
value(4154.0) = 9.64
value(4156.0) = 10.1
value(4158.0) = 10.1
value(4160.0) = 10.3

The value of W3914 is 0.17 mag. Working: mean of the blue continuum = 15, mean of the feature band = 10.7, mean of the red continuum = 9.74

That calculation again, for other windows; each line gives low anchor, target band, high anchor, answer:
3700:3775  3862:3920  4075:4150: 0.174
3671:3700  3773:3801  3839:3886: -0.221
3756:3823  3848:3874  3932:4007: 0.173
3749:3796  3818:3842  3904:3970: 0.127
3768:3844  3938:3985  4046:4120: 0.066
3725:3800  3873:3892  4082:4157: 0.225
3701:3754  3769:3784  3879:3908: -0.077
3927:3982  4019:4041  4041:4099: 0.019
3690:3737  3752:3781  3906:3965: -0.103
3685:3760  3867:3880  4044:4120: 0.167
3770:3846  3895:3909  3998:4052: 0.109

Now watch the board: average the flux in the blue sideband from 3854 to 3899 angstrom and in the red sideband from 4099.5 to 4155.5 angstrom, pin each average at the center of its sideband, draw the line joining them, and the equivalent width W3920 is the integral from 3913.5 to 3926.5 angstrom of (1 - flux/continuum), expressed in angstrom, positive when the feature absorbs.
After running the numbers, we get 0.41 angstrom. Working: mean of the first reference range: 11.1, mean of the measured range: 10.5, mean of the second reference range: 9.69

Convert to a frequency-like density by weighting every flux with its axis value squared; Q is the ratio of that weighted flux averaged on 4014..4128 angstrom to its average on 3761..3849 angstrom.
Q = 0.84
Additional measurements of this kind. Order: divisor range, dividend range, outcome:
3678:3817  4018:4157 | 0.81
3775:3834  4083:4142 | 0.82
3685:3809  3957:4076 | 0.82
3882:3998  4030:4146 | 0.98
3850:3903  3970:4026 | 1.03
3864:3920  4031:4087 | 1.01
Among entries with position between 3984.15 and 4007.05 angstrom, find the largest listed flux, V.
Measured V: 11.9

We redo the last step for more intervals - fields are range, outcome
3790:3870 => 16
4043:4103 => 11.6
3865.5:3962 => 11.8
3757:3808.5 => 16.2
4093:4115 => 10.8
